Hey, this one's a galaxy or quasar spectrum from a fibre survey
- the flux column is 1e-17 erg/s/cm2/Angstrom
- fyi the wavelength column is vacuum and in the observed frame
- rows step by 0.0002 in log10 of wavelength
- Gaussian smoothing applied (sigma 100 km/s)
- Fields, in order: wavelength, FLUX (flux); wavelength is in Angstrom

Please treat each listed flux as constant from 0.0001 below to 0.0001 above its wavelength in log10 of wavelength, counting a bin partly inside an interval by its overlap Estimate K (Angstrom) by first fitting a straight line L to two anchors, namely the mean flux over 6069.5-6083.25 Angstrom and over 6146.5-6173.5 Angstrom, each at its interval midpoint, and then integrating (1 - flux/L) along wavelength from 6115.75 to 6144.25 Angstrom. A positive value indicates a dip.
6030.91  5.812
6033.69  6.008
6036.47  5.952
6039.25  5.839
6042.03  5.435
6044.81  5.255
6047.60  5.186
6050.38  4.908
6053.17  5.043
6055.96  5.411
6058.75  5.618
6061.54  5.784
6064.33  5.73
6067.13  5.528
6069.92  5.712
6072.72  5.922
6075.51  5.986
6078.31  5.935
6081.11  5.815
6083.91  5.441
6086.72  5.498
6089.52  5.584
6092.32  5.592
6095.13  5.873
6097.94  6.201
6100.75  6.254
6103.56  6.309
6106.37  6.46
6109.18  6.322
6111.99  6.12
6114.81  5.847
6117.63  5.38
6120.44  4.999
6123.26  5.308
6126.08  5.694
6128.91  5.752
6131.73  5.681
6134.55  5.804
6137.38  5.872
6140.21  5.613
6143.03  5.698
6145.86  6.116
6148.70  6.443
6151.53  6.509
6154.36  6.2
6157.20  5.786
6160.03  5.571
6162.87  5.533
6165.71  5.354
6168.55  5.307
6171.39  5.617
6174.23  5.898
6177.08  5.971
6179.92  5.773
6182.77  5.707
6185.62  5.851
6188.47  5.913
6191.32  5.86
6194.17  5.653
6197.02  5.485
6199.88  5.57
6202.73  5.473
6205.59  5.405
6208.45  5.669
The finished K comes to 1.2 Angstrom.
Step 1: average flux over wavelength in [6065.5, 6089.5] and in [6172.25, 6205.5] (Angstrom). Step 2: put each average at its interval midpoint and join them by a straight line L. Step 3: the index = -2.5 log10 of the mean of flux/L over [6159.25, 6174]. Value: 0.04 mag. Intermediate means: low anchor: 5.72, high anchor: 5.73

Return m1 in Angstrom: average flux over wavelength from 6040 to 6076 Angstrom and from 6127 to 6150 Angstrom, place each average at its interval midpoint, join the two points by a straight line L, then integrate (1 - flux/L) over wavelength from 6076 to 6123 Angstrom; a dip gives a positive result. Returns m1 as -1.3 Angstrom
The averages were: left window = 5.5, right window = 5.86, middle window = 5.84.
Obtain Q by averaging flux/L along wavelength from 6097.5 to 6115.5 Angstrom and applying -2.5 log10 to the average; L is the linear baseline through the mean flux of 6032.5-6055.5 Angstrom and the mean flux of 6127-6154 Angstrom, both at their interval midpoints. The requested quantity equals -0.08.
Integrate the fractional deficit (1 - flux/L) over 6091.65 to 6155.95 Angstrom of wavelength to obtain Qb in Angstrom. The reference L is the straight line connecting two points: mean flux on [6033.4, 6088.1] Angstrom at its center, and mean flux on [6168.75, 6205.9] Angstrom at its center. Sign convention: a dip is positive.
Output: -3.10 Angstrom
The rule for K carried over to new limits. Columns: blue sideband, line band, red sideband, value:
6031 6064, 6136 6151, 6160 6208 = -1.0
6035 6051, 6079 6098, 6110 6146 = -0.4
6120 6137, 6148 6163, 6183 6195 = -0.9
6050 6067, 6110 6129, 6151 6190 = 0.1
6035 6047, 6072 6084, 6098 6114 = 0.2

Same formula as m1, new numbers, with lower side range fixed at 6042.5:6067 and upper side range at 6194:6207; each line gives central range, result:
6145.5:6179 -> -2.3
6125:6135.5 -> -0.6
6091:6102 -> -1.1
